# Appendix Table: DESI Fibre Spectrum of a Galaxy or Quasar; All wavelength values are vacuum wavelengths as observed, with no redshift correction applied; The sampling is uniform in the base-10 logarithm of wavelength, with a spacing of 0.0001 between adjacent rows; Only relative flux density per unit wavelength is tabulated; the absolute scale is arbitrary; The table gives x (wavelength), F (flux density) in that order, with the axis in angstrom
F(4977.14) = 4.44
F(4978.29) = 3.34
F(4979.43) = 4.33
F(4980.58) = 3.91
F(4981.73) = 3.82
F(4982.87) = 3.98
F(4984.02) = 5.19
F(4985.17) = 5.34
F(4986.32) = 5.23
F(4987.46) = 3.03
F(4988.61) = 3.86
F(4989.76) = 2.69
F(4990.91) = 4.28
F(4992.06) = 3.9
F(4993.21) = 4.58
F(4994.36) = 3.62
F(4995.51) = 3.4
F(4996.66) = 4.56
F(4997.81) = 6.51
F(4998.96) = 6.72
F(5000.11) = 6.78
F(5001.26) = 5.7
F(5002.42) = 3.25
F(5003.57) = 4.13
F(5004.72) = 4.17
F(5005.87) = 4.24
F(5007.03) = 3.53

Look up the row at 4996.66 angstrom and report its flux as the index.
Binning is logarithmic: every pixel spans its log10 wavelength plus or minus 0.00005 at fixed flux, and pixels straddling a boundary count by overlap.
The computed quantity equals 4.56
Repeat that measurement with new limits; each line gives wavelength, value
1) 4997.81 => 6.51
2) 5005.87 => 4.24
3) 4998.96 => 6.72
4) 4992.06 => 3.9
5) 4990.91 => 4.28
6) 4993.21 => 4.58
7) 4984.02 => 5.19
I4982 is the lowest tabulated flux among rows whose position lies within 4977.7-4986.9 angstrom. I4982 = 3.34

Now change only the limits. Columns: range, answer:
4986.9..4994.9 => 2.69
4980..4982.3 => 3.82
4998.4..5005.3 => 3.25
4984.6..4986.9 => 5.23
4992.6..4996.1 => 3.4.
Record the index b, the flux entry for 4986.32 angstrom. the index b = 5.23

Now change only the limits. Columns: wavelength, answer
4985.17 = 5.34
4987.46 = 3.03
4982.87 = 3.98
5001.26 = 5.7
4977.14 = 4.44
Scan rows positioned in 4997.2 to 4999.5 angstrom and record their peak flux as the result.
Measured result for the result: 6.72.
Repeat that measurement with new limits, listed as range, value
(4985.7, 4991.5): 5.23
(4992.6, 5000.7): 6.78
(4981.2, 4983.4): 3.98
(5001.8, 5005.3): 4.17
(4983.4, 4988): 5.34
